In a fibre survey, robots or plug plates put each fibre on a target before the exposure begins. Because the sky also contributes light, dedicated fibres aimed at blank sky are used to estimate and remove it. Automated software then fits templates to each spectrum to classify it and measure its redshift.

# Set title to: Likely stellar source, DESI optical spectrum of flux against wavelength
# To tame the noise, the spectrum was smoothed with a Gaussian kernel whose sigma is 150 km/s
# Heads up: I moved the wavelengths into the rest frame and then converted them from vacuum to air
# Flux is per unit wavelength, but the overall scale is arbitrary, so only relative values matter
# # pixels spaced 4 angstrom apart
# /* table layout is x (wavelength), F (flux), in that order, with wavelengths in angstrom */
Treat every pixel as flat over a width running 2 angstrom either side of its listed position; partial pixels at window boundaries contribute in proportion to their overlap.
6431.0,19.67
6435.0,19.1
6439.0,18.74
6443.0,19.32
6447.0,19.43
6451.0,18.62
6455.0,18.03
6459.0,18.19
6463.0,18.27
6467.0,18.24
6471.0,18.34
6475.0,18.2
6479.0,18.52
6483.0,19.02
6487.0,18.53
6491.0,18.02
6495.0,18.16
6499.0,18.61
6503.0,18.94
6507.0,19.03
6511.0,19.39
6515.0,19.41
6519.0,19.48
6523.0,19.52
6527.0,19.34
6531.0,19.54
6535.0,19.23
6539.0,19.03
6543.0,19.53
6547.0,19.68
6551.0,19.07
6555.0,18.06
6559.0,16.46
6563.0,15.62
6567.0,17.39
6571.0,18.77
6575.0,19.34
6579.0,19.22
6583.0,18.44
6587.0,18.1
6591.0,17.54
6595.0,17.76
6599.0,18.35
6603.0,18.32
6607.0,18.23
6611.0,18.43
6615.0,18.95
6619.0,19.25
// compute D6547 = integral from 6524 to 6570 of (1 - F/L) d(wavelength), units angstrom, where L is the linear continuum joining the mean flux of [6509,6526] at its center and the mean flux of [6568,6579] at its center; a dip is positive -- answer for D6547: 1.7 angstrom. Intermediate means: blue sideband 19.4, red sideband 18.9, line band 18.5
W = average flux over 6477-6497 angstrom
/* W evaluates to 18.4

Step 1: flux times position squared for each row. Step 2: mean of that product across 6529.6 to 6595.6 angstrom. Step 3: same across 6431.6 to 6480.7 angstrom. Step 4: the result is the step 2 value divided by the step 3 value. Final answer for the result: 1.0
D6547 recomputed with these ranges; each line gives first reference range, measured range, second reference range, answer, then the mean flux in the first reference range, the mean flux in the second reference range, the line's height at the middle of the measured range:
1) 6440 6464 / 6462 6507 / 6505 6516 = 1.2 angstrom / 18.7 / 19.3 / 19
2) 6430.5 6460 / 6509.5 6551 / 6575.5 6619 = -1.8 angstrom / 18.9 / 18.4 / 18.6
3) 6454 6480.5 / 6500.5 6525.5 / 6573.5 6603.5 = -1.3 angstrom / 18.3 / 18.4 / 18.3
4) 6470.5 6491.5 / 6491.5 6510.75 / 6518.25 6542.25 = 0.1 angstrom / 18.5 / 19.4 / 18.8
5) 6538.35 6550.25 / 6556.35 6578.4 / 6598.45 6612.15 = 1.6 angstrom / 19.4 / 18.3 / 19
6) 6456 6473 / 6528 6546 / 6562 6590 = -1.1 angstrom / 18.2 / 18.2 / 18.2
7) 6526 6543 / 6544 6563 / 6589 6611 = 0.9 angstrom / 19.3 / 18.1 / 19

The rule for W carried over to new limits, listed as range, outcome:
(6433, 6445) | 19.1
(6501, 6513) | 19.1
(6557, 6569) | 16.5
